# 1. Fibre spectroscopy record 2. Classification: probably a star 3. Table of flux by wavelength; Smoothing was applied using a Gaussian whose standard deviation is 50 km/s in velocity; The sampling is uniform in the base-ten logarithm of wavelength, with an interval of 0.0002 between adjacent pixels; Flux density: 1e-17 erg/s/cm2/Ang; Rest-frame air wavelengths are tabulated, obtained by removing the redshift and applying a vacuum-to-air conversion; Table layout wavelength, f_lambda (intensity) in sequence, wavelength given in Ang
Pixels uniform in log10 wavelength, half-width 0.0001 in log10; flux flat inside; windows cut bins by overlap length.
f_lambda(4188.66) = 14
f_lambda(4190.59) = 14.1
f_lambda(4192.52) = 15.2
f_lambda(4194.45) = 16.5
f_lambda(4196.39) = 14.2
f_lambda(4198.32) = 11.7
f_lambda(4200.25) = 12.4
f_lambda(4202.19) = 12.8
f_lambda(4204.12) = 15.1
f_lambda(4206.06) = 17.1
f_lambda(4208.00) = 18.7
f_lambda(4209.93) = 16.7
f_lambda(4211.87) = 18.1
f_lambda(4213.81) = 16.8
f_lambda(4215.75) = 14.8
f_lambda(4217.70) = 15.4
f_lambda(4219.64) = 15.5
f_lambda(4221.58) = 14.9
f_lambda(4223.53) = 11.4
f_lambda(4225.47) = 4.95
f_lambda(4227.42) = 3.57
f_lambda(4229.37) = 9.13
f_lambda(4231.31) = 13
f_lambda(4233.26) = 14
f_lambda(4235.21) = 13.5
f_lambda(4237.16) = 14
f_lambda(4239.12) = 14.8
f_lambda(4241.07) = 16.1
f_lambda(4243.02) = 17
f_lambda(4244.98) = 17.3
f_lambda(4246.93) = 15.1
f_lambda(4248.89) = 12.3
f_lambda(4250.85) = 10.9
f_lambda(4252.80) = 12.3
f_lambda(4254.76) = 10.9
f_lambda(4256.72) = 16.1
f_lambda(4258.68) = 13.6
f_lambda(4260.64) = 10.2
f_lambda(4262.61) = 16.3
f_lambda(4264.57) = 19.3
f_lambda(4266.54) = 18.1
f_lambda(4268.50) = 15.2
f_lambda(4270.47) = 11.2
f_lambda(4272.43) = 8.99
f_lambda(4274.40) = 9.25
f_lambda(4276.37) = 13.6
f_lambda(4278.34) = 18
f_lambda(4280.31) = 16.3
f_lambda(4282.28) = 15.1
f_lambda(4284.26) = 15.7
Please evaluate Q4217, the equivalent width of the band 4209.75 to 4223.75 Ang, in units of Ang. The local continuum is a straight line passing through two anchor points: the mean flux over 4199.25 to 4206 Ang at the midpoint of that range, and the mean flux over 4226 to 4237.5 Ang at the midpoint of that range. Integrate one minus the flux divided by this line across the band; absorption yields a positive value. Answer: -3.6 Ang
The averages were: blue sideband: 13.9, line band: 15.6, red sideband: 10.8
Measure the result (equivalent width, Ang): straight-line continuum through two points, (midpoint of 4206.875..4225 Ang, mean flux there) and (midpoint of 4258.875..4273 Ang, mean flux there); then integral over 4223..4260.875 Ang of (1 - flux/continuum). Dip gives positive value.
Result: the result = 5.8 Ang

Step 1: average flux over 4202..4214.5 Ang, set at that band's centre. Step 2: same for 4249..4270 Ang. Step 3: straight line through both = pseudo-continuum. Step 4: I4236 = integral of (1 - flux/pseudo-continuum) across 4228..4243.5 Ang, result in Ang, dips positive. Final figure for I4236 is 1.7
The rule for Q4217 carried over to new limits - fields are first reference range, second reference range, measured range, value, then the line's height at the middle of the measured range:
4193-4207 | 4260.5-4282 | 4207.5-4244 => 1.5 Ang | 14.3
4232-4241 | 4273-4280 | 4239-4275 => -0.1 Ang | 13.9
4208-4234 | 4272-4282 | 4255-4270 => -1.9 Ang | 13.5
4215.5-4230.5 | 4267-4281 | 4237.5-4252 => -3.3 Ang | 12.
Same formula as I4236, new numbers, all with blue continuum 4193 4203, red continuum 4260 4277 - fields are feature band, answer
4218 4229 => 2.6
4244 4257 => 0.2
